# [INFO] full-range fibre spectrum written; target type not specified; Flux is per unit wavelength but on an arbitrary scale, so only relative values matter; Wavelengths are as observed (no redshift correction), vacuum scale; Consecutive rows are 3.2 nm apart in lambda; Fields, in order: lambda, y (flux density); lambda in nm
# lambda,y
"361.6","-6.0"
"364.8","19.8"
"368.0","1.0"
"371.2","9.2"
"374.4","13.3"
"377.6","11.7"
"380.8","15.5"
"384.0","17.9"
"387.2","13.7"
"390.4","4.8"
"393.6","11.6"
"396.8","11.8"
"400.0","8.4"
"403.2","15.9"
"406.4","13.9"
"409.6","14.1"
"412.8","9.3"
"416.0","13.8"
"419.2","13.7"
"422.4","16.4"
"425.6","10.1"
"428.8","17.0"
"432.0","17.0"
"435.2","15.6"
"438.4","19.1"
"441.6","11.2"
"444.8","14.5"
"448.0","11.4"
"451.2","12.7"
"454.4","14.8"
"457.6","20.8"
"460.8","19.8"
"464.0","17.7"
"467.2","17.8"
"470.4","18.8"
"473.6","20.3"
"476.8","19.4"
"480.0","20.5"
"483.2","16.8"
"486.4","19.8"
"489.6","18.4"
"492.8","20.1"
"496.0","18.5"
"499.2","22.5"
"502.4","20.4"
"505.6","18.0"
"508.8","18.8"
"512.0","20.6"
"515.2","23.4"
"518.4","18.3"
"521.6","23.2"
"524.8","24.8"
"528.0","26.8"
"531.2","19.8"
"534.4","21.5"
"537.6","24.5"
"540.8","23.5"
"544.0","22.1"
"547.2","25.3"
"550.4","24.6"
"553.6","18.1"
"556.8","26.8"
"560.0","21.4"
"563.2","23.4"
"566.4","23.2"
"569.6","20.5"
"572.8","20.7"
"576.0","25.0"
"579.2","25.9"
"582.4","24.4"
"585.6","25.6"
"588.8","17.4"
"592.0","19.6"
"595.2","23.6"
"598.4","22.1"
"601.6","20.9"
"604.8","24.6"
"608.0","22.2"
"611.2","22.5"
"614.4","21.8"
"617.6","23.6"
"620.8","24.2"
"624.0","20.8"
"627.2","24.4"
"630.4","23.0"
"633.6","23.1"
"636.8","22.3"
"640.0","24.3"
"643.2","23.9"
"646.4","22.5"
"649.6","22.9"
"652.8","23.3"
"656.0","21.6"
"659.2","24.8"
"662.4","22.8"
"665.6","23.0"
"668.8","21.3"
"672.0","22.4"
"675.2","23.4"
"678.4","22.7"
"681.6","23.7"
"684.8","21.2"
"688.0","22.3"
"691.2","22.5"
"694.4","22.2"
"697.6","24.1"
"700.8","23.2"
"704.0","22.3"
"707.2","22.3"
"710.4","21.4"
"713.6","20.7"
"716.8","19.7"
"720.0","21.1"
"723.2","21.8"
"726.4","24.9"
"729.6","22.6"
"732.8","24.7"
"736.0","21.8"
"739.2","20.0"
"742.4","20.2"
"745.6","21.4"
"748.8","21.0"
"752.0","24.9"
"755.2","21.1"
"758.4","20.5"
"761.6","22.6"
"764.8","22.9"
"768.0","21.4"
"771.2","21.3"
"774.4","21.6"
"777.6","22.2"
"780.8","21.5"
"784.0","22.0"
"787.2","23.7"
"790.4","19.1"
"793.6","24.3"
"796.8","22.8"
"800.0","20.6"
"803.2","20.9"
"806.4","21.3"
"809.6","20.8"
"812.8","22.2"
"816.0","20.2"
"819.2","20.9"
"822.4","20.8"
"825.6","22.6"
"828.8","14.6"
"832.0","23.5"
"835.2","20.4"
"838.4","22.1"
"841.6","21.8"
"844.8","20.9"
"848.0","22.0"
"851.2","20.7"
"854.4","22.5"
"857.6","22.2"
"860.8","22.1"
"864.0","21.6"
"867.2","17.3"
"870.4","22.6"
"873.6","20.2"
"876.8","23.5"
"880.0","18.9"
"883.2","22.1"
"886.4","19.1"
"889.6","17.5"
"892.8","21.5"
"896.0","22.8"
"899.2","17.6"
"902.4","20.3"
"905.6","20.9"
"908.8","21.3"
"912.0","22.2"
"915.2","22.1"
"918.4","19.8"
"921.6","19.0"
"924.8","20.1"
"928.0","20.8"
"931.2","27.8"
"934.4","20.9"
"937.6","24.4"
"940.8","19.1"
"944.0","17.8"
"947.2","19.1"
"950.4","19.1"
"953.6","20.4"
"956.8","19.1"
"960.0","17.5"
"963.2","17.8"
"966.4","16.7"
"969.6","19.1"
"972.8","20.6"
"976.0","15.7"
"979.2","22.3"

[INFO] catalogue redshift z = 0.141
